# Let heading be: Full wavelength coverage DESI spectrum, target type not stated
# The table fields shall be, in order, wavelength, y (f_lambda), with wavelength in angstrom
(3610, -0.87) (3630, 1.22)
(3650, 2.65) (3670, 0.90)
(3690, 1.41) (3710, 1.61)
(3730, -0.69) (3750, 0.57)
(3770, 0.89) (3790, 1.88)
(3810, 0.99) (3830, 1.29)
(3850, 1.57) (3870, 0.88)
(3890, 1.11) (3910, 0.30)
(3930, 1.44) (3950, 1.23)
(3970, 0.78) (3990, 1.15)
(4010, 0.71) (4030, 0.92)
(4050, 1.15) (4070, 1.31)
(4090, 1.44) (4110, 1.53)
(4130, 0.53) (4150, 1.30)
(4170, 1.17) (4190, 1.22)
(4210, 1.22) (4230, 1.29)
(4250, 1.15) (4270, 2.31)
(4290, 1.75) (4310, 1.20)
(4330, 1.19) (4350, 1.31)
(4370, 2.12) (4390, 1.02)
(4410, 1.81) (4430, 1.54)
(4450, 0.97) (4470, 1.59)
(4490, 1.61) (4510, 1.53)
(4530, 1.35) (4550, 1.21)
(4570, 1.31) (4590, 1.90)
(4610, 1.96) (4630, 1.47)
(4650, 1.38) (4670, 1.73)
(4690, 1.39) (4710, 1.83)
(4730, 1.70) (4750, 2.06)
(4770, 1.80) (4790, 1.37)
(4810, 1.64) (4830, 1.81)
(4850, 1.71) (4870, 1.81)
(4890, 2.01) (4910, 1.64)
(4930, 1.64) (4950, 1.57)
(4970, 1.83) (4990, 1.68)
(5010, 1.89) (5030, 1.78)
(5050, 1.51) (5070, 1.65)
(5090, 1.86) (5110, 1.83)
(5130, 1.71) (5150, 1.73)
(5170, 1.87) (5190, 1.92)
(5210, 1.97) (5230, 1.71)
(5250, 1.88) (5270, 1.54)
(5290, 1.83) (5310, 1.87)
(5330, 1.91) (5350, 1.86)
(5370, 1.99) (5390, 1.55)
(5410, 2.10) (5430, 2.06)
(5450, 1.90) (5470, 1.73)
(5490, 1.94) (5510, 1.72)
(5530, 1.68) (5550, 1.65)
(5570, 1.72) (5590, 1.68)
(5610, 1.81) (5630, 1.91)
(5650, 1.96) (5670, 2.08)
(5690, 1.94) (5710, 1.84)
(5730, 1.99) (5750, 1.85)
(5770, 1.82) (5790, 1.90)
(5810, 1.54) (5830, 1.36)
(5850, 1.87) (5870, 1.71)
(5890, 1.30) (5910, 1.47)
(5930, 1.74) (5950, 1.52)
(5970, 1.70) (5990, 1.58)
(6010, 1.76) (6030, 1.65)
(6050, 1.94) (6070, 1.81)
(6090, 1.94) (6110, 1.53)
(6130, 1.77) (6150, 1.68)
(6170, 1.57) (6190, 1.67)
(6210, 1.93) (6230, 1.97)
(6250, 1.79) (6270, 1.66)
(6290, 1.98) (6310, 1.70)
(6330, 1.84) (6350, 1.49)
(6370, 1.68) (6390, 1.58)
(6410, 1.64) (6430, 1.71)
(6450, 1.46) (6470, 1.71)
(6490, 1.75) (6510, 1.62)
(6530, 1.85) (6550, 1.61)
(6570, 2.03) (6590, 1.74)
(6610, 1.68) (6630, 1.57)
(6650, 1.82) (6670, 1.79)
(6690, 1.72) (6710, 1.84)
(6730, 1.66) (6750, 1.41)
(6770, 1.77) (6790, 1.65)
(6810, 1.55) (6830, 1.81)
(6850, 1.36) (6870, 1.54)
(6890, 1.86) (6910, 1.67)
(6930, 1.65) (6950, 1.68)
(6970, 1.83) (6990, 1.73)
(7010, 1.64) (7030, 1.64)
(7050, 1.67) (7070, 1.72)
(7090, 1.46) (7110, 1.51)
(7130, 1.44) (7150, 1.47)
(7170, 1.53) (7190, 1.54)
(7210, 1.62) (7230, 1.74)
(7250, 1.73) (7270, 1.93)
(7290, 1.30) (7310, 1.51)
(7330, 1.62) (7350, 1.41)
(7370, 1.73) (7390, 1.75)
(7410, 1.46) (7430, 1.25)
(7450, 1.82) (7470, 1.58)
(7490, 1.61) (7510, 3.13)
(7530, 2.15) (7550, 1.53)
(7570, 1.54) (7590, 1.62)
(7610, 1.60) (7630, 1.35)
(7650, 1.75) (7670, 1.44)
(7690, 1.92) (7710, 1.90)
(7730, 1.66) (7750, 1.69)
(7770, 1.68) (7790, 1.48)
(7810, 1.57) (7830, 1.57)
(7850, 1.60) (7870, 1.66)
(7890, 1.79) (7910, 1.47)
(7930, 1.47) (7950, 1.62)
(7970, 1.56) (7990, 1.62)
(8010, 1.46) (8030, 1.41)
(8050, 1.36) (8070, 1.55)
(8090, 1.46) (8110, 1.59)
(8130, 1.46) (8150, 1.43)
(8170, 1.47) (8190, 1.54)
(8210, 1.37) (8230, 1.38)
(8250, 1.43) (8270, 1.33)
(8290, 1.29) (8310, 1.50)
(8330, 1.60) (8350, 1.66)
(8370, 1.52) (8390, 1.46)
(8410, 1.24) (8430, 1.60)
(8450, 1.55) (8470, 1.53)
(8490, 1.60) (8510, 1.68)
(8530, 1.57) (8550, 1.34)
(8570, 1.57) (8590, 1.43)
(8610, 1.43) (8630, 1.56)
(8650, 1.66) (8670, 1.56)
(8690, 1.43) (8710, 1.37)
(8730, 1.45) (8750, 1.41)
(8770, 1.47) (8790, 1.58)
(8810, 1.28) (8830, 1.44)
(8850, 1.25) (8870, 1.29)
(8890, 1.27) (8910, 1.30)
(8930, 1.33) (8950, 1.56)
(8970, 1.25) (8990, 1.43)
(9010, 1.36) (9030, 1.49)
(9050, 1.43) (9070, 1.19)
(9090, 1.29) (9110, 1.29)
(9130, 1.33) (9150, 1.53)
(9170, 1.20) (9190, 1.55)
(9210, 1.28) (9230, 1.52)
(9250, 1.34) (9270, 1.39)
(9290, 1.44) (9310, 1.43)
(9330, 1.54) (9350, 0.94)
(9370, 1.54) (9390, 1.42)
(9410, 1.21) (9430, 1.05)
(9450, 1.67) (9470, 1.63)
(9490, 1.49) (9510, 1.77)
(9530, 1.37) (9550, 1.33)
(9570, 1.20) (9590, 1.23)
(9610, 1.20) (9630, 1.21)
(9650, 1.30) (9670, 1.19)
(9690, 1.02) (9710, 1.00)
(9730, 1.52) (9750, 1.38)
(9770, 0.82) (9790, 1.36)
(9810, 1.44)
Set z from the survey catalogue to 0.144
